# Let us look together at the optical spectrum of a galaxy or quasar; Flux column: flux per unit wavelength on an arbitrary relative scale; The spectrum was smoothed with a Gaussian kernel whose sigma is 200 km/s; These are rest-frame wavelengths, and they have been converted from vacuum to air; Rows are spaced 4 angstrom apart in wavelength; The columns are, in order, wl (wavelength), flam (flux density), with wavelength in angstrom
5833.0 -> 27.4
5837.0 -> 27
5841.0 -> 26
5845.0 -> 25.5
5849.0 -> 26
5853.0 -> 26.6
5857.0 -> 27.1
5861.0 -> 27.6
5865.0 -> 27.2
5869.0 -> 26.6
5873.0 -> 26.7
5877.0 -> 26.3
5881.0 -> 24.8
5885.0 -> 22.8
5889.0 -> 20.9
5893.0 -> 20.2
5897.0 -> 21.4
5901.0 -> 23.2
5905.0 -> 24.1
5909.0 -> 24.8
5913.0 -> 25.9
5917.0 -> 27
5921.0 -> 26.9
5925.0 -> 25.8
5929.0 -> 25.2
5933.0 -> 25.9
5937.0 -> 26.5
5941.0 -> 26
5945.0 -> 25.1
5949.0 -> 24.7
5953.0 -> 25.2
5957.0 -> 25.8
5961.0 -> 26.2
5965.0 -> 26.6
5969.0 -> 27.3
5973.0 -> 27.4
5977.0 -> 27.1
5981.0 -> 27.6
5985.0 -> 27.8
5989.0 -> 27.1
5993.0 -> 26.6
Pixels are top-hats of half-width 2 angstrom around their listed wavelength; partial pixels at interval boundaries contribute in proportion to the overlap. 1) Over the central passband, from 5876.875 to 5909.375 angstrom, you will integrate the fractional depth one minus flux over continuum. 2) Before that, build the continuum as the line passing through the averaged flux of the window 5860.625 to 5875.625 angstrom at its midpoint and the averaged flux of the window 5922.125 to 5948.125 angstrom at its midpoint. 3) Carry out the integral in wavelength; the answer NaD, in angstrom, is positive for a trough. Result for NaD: 4.4 angstrom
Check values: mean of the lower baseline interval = 26.9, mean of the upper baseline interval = 25.7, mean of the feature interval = 22.9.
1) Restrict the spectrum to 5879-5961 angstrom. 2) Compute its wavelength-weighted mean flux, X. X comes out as 24.6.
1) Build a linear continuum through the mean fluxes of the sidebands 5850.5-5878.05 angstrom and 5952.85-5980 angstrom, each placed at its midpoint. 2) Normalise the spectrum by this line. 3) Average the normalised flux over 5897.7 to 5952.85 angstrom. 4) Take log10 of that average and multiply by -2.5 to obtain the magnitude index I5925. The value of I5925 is 0.057 mag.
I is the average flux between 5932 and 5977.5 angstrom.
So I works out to 26.1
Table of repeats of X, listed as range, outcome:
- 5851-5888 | 26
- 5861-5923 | 24.7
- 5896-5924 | 24.9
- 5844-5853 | 26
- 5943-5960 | 25.3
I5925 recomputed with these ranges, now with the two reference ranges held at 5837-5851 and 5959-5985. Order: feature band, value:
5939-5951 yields 0.07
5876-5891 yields 0.12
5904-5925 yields 0.03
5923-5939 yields 0.04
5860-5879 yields -0.03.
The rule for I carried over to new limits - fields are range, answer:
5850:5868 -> 27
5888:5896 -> 20.6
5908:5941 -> 26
